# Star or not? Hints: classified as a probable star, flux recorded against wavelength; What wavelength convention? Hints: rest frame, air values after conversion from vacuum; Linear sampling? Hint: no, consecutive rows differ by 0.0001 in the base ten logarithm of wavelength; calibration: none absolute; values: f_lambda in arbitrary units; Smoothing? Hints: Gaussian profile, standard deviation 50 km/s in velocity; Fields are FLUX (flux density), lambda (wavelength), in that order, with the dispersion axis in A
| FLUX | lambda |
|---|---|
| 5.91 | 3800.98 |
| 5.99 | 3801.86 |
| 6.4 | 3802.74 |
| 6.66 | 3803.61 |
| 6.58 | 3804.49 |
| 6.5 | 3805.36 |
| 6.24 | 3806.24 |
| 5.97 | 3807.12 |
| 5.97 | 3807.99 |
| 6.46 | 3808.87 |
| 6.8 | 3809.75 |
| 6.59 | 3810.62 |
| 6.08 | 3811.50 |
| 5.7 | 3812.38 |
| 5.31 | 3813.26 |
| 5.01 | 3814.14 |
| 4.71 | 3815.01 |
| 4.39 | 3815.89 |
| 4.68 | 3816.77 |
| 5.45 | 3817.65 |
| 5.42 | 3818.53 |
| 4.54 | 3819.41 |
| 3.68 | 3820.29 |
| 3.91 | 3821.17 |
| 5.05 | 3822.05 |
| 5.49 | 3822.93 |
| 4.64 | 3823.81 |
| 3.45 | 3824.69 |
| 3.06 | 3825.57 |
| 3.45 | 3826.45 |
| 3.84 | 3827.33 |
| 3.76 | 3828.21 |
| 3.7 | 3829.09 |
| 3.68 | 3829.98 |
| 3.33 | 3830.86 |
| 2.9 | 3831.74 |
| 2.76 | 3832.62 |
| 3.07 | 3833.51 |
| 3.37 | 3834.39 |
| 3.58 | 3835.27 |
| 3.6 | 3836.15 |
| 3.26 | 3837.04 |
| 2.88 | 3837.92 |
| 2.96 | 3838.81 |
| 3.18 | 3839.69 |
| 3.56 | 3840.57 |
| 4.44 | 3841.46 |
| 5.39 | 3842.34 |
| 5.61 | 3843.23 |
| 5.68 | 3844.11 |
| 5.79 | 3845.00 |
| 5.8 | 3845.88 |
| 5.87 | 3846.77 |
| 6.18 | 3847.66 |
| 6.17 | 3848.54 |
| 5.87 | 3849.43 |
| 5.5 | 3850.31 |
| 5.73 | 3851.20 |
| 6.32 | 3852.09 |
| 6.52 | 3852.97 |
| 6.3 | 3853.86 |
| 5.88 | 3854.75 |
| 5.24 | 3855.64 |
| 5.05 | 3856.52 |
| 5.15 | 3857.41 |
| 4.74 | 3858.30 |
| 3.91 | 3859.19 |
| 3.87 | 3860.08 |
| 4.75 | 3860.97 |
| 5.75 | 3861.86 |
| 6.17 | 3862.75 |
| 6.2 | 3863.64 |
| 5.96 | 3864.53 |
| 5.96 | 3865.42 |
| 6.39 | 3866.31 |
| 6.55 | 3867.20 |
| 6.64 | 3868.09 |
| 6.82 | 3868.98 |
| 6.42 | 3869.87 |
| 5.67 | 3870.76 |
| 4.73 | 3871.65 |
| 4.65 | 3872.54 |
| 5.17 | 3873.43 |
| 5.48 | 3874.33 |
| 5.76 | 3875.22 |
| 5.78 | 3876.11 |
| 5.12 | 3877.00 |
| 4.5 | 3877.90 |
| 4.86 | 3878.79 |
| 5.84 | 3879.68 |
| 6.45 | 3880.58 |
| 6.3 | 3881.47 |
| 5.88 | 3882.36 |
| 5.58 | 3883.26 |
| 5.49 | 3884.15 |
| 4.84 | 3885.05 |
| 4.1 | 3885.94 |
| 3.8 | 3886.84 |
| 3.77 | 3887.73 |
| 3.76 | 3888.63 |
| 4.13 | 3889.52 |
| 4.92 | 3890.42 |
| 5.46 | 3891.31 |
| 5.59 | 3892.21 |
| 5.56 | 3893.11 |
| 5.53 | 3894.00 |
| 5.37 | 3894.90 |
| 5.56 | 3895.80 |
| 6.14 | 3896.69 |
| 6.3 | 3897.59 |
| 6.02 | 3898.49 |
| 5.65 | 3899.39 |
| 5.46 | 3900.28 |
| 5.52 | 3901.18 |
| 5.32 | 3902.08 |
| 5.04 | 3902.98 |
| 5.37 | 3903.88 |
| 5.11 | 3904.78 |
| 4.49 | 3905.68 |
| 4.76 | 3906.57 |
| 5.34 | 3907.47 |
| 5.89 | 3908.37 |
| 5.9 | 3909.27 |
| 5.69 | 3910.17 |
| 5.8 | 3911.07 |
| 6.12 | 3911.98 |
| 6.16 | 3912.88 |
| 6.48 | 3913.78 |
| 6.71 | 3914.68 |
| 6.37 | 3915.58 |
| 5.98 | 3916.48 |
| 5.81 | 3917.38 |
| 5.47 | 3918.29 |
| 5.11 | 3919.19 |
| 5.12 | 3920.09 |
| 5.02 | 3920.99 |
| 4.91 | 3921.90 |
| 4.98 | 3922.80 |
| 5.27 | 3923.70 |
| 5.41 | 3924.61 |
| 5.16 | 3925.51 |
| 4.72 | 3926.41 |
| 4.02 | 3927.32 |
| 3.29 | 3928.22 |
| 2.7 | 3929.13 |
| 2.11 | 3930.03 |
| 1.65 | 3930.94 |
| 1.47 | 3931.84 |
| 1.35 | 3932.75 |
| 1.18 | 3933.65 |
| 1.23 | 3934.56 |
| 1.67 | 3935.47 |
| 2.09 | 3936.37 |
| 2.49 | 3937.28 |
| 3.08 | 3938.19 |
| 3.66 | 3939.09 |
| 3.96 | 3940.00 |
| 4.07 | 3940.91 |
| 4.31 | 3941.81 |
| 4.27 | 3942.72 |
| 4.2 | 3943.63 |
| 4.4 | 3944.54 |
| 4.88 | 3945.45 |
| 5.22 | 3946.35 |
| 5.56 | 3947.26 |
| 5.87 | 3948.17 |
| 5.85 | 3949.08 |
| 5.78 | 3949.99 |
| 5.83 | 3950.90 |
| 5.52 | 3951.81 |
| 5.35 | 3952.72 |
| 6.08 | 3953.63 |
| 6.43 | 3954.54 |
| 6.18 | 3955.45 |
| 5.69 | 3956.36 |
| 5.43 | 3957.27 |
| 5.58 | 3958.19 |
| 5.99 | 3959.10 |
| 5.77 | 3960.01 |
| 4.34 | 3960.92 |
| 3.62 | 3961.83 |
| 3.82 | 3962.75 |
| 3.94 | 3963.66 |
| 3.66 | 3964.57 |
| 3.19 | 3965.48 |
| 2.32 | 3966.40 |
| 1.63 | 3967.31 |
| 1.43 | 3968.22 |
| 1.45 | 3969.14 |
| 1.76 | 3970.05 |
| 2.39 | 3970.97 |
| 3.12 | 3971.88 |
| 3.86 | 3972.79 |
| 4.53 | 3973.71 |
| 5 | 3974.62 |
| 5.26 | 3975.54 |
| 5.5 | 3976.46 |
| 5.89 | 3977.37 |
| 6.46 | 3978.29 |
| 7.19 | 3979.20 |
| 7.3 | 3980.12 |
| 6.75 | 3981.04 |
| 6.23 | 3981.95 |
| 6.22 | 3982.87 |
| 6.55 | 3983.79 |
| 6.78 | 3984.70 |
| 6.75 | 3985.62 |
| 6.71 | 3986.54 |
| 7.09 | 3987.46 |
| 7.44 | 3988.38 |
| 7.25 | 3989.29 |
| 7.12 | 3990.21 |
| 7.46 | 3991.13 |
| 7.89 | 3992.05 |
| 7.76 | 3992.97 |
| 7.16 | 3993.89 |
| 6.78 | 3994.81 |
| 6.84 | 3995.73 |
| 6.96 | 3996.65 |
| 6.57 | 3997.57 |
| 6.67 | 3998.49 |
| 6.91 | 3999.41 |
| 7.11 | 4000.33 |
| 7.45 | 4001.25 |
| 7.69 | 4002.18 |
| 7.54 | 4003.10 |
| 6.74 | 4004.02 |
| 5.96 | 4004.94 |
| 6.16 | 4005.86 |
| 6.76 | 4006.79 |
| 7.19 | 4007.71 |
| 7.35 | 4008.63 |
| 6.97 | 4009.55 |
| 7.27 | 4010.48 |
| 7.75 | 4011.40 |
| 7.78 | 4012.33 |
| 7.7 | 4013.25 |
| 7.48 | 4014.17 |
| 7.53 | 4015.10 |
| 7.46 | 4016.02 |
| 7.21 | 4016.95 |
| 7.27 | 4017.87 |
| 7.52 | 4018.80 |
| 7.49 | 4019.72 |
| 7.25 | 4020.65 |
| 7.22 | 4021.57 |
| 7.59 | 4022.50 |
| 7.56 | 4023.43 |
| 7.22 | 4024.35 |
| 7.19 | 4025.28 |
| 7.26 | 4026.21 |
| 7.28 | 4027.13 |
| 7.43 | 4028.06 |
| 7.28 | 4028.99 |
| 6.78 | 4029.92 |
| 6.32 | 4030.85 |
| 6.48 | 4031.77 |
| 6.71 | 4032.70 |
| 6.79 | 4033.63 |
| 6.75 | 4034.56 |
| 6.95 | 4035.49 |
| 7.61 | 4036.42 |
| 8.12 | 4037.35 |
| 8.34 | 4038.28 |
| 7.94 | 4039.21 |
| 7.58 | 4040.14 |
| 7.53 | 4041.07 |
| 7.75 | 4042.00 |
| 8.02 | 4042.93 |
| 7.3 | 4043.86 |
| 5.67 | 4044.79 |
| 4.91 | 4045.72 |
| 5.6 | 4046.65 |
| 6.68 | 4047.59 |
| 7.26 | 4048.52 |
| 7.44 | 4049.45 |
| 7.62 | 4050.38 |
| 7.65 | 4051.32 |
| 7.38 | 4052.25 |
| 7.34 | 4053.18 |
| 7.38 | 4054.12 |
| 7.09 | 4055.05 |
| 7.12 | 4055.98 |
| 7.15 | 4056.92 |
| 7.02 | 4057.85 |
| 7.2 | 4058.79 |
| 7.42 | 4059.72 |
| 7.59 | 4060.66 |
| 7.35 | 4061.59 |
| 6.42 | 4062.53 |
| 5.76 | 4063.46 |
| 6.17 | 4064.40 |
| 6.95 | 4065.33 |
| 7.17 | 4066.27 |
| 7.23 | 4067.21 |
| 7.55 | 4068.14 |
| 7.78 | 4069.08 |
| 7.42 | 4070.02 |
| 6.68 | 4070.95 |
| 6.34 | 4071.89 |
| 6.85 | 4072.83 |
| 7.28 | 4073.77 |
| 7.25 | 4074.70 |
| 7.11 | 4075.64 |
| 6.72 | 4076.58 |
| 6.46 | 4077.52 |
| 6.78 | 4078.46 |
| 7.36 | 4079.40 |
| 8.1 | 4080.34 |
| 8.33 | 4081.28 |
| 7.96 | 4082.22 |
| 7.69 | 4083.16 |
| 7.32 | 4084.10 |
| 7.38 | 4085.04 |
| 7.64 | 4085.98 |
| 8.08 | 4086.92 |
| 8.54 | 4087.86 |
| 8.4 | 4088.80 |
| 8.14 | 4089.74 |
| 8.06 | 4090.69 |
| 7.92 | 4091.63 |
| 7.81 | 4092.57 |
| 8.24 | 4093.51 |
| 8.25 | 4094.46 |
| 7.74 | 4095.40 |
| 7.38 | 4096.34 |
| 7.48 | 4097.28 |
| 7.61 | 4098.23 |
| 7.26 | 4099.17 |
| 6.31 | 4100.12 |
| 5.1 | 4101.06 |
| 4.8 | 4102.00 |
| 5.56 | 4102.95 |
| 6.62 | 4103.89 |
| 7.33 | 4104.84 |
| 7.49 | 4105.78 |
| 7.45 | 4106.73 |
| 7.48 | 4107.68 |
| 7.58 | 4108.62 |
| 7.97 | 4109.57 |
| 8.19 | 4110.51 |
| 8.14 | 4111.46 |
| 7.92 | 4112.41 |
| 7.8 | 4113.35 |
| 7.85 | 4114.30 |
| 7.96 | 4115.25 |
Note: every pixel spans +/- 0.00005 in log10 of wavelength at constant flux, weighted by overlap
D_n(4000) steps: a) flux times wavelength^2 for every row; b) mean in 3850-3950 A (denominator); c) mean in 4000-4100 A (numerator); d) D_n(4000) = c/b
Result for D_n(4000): 1.6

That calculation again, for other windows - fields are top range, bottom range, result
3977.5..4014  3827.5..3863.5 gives 1.62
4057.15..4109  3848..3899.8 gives 1.47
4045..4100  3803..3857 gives 1.68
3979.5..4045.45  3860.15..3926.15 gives 1.39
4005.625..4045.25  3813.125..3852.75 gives 1.80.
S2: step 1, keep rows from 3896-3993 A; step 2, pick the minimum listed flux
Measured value 1.18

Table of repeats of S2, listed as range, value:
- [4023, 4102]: 4.8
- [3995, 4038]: 5.96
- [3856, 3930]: 2.7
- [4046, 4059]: 5.6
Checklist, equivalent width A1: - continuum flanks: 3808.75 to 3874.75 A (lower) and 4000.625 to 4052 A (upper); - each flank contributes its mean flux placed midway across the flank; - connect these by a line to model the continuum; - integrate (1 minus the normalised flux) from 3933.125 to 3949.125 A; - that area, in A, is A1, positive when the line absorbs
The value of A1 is 6.4 A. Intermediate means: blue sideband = 4.95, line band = 3.71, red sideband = 7.19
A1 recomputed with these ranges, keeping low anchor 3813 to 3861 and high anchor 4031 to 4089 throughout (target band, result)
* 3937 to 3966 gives 5.4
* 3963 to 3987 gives 6.0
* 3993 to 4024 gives -2.8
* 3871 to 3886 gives -0.9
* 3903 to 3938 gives 6.9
